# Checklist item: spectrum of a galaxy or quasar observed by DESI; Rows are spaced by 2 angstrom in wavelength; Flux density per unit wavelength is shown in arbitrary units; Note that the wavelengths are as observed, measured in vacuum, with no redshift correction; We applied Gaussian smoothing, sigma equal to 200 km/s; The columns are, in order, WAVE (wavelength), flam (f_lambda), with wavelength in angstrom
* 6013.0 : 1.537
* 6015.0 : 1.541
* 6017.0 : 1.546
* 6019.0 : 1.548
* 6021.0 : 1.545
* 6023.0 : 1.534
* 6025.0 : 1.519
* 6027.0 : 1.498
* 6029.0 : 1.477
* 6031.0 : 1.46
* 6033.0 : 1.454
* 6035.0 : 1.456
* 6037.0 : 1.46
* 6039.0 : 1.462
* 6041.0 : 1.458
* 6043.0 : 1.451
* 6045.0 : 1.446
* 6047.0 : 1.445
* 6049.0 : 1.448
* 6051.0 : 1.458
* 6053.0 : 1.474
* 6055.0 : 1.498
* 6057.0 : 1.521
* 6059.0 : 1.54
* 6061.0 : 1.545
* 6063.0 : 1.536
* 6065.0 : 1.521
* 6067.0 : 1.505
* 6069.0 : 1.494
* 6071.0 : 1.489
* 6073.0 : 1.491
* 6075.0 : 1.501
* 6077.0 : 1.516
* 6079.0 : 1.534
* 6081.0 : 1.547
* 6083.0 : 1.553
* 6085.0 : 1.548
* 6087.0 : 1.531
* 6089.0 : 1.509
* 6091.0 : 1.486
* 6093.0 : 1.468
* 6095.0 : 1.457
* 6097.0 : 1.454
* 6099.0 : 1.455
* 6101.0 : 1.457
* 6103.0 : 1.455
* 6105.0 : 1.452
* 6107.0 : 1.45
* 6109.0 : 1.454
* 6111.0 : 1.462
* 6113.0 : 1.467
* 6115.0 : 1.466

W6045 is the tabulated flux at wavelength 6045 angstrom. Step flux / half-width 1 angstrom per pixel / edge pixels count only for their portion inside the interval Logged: 1.446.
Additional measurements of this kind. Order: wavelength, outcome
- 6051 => 1.458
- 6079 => 1.534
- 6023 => 1.534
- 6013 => 1.537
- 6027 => 1.498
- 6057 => 1.521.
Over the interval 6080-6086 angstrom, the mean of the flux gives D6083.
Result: 1.55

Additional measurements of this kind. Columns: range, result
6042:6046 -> 1.45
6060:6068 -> 1.53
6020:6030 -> 1.51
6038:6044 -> 1.46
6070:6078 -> 1.5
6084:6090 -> 1.53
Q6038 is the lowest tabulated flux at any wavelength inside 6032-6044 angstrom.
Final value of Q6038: 1.451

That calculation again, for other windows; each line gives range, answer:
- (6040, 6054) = 1.445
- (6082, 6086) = 1.548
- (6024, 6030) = 1.477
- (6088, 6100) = 1.454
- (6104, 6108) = 1.45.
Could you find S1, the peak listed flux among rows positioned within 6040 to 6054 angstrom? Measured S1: 1.474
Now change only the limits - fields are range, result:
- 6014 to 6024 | 1.548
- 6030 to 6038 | 1.46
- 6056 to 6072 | 1.545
